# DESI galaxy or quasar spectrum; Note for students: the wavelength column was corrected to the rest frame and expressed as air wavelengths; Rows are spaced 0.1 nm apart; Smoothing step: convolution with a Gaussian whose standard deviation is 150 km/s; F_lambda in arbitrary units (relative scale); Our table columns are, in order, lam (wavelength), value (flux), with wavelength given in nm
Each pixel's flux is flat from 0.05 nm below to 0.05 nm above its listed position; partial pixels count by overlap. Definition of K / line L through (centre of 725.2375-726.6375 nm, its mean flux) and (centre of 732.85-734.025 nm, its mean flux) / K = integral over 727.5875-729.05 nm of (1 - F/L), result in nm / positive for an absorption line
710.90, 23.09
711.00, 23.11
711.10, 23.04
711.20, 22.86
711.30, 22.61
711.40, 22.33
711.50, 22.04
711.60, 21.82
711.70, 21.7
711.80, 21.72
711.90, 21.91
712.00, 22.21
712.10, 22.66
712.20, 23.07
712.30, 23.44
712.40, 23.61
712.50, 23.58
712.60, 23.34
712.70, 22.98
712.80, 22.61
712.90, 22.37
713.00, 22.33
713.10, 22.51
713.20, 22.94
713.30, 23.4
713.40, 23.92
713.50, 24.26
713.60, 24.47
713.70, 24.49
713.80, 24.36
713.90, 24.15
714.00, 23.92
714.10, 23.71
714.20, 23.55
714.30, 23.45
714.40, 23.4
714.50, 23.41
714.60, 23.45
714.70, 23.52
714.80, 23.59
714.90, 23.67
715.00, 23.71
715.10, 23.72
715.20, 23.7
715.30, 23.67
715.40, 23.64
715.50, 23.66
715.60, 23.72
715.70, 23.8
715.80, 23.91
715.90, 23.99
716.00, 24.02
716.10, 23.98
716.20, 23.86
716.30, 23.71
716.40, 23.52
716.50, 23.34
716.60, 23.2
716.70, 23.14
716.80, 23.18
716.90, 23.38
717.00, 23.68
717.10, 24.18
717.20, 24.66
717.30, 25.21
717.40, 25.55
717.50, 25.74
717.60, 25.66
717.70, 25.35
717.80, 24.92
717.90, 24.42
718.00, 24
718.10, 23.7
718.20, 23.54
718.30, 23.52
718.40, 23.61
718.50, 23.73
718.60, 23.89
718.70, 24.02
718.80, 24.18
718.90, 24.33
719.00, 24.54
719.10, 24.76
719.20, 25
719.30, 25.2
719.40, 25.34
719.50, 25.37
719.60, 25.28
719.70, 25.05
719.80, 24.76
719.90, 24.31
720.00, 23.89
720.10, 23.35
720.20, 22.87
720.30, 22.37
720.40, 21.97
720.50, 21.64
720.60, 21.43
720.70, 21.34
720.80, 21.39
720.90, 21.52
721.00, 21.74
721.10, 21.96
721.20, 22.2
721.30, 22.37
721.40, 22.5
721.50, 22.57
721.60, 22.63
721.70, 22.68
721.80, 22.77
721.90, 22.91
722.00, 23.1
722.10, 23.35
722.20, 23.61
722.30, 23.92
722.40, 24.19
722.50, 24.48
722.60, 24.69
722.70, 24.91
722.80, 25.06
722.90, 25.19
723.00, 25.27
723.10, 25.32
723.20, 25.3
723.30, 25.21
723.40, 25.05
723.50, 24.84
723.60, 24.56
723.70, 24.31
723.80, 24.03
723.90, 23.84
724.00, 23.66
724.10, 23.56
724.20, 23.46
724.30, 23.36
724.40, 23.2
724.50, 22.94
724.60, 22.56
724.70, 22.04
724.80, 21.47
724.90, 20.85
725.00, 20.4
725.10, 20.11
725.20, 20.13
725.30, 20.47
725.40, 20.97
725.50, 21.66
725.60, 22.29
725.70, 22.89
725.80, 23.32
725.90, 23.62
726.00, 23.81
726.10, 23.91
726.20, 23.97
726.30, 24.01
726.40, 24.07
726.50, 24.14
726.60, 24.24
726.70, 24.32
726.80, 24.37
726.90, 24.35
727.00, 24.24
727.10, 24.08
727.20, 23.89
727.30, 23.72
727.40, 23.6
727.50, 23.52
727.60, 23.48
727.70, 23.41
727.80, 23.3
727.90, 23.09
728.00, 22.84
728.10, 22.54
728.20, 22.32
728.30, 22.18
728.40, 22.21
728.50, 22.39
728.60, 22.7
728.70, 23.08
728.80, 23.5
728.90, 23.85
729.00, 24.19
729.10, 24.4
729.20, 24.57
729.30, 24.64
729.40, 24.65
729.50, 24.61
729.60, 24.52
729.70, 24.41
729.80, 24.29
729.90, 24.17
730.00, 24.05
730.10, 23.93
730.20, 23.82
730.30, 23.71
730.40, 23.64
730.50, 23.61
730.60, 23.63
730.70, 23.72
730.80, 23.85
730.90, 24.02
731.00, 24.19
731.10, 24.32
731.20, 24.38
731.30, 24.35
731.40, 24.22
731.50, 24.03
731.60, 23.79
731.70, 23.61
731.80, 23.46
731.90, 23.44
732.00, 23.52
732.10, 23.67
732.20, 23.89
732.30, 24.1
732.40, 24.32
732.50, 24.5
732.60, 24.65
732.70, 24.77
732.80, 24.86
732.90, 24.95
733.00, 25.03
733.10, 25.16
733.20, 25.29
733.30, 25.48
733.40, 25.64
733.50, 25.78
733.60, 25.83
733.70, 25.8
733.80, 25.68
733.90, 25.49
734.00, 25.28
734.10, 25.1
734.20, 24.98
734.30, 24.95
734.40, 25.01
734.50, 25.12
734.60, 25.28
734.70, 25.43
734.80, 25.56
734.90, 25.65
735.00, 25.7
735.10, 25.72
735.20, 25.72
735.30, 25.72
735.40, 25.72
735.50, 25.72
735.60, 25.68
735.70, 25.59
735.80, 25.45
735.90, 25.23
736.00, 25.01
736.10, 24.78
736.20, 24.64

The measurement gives 0.051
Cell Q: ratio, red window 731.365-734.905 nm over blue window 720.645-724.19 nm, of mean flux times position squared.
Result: 1.1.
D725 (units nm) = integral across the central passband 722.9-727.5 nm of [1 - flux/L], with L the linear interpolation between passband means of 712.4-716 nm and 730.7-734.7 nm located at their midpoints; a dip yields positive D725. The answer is 0.16 nm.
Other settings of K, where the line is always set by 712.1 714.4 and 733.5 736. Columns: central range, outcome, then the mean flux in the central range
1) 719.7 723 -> 0.15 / 23.1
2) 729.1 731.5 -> 0.09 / 24.1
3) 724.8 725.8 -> 0.14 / 21.2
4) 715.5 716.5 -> 0.00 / 23.8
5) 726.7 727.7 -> 0.03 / 23.9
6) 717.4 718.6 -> -0.03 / 24.4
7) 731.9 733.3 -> 0.04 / 24.5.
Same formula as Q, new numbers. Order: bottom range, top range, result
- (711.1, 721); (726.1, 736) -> 1.08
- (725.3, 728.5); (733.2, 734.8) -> 1.11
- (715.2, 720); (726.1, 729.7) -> 1.01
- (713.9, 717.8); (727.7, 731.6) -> 1.03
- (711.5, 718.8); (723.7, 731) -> 1.02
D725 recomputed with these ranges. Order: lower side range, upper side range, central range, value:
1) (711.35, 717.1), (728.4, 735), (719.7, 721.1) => 0.07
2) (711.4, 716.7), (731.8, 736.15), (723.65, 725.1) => 0.09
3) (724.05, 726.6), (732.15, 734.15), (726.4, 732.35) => 0.02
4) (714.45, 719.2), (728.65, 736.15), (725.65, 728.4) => 0.10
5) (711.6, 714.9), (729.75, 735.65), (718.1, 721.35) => 0.04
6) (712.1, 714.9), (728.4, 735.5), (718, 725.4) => 0.17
